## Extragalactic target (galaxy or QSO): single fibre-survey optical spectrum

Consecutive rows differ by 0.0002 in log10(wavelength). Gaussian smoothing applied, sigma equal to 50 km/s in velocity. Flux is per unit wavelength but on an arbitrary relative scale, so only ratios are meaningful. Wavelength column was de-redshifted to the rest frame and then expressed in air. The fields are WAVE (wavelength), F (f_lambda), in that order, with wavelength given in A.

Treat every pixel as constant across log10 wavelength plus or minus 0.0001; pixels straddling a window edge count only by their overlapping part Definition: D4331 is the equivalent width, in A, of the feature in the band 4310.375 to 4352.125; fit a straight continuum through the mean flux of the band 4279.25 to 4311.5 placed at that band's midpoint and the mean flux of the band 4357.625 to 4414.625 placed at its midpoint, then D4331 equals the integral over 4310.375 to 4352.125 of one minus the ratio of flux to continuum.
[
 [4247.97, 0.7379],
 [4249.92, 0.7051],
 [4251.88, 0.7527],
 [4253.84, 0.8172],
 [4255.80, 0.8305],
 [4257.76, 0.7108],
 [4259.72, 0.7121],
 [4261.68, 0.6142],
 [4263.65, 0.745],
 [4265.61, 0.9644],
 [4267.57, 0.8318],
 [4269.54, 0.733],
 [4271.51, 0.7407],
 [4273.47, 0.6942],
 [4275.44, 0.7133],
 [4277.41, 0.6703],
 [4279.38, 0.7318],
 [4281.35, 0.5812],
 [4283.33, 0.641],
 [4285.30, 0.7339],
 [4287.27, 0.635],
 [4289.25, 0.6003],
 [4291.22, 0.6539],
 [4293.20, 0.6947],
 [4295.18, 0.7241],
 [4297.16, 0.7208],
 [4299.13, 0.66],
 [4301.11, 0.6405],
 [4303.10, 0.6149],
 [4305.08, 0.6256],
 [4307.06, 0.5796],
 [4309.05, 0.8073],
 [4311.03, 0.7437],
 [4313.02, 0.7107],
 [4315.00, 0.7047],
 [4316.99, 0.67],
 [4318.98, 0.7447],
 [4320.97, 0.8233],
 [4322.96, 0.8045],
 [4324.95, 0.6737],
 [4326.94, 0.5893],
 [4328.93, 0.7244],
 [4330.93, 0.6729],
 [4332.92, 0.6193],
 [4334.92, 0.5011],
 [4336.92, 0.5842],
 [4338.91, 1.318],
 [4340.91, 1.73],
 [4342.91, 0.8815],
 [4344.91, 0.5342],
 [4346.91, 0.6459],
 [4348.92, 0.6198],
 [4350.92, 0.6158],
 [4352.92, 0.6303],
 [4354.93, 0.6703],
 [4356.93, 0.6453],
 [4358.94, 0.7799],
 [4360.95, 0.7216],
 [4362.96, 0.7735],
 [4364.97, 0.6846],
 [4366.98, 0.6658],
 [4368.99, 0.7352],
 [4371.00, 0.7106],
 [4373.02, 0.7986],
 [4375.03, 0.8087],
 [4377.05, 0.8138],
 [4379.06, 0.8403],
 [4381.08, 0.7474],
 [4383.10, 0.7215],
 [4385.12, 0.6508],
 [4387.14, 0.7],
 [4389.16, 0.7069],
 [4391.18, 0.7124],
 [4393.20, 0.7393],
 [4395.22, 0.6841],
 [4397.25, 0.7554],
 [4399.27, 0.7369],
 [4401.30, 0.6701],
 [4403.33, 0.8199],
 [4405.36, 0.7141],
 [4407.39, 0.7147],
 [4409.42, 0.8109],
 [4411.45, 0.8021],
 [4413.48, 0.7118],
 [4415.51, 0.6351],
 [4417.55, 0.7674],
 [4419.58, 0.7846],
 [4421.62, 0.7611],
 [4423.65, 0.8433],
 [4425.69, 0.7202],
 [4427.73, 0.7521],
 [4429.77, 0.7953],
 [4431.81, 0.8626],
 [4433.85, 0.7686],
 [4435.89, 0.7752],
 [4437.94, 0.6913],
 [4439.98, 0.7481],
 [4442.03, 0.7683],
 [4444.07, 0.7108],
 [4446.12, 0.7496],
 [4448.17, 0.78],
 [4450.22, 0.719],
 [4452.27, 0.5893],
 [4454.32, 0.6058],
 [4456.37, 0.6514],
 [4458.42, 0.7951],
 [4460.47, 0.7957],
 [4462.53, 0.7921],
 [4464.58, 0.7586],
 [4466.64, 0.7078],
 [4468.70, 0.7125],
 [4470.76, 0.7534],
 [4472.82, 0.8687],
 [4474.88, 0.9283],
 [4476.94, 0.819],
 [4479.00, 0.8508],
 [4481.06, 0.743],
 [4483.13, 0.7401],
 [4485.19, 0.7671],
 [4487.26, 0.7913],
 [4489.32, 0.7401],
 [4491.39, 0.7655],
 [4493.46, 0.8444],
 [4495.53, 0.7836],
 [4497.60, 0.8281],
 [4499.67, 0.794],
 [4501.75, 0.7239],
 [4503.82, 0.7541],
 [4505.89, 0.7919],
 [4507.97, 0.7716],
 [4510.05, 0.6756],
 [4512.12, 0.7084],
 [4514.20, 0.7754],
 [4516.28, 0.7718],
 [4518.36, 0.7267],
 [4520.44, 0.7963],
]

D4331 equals -3.68 A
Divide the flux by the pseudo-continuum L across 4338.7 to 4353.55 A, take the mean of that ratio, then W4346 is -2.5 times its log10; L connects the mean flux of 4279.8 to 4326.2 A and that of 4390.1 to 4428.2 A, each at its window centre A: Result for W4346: -0.20 mag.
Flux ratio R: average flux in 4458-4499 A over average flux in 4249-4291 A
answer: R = 1.10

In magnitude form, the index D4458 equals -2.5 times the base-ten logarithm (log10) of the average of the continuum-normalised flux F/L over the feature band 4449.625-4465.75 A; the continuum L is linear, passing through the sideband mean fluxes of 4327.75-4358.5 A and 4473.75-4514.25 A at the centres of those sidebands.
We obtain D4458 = 0.09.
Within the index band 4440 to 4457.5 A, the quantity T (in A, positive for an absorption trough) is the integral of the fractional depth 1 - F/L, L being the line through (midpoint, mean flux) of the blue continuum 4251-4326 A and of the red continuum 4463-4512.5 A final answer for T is 1.5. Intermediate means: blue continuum 0.712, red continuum 0.777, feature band 0.7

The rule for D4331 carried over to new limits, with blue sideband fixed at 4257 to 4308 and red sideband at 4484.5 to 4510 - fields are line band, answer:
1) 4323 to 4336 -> 1.2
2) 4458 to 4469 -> 0.0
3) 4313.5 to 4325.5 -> -0.6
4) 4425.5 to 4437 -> -0.5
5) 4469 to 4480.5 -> -1.0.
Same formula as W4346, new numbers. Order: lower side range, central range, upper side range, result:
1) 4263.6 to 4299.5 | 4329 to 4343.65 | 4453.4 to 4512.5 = -0.22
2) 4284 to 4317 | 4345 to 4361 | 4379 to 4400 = 0.08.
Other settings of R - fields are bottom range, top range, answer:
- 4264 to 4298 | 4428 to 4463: 1.04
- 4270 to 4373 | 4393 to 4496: 1.06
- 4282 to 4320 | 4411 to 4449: 1.12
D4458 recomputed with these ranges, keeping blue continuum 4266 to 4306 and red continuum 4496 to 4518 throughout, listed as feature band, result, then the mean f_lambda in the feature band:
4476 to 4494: -0.044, 0.783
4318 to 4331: -0.036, 0.722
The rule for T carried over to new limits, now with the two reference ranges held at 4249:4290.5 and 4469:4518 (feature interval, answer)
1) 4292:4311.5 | 1.35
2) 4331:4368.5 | -0.61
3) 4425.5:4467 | 1.46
